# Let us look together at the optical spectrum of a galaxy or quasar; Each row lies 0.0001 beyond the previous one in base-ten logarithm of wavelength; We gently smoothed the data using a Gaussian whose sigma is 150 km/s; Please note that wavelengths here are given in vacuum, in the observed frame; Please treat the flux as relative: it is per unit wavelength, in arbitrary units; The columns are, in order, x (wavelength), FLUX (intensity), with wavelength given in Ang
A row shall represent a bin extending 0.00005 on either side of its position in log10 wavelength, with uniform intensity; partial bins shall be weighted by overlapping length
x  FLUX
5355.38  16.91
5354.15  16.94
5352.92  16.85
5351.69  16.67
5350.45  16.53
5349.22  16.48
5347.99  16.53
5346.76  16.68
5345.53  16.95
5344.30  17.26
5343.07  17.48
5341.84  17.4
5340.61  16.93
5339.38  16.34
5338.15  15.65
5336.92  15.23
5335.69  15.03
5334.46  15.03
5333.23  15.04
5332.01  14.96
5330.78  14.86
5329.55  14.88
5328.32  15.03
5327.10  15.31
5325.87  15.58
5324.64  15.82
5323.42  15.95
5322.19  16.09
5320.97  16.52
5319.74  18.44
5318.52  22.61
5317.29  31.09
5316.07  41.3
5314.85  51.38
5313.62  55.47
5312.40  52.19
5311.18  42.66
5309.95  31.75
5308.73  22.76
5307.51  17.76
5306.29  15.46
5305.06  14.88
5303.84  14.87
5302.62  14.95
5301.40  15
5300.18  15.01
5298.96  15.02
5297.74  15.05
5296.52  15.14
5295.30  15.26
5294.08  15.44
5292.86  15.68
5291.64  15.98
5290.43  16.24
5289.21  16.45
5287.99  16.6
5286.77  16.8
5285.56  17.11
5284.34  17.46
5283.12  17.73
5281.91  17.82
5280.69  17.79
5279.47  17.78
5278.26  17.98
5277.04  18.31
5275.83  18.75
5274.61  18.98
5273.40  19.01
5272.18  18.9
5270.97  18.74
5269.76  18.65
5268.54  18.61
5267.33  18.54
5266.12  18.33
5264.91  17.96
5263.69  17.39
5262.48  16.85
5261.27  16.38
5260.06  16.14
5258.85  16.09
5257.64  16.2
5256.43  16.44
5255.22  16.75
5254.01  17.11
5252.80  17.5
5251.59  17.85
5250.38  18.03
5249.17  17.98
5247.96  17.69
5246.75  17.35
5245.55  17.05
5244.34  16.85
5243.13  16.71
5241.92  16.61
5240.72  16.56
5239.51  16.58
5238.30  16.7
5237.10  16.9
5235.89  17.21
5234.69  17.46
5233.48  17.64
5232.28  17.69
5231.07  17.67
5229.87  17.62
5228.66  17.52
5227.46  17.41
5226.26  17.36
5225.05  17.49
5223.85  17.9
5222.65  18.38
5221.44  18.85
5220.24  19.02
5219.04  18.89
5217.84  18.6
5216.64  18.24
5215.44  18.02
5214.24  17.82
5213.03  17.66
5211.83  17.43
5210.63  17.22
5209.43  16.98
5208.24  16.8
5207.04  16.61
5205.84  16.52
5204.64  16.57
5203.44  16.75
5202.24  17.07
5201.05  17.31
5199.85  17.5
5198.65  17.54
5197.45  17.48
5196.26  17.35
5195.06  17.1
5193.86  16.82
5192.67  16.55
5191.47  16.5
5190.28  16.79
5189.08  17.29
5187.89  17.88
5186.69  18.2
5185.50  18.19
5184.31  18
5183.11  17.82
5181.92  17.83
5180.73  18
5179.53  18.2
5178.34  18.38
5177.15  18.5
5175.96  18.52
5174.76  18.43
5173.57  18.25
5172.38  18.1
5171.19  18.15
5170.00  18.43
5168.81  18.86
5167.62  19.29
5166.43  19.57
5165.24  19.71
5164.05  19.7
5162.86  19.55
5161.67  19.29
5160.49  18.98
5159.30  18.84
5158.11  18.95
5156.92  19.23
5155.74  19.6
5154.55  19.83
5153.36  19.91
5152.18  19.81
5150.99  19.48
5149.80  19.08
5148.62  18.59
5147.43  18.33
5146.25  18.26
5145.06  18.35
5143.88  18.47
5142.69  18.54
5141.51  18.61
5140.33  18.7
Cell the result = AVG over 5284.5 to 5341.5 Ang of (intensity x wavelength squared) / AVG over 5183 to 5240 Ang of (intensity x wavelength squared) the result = 1.20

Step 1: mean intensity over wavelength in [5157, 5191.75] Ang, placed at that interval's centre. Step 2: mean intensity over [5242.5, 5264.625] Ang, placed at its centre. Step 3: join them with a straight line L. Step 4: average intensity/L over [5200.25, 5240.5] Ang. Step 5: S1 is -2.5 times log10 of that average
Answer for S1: 0.01 mag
